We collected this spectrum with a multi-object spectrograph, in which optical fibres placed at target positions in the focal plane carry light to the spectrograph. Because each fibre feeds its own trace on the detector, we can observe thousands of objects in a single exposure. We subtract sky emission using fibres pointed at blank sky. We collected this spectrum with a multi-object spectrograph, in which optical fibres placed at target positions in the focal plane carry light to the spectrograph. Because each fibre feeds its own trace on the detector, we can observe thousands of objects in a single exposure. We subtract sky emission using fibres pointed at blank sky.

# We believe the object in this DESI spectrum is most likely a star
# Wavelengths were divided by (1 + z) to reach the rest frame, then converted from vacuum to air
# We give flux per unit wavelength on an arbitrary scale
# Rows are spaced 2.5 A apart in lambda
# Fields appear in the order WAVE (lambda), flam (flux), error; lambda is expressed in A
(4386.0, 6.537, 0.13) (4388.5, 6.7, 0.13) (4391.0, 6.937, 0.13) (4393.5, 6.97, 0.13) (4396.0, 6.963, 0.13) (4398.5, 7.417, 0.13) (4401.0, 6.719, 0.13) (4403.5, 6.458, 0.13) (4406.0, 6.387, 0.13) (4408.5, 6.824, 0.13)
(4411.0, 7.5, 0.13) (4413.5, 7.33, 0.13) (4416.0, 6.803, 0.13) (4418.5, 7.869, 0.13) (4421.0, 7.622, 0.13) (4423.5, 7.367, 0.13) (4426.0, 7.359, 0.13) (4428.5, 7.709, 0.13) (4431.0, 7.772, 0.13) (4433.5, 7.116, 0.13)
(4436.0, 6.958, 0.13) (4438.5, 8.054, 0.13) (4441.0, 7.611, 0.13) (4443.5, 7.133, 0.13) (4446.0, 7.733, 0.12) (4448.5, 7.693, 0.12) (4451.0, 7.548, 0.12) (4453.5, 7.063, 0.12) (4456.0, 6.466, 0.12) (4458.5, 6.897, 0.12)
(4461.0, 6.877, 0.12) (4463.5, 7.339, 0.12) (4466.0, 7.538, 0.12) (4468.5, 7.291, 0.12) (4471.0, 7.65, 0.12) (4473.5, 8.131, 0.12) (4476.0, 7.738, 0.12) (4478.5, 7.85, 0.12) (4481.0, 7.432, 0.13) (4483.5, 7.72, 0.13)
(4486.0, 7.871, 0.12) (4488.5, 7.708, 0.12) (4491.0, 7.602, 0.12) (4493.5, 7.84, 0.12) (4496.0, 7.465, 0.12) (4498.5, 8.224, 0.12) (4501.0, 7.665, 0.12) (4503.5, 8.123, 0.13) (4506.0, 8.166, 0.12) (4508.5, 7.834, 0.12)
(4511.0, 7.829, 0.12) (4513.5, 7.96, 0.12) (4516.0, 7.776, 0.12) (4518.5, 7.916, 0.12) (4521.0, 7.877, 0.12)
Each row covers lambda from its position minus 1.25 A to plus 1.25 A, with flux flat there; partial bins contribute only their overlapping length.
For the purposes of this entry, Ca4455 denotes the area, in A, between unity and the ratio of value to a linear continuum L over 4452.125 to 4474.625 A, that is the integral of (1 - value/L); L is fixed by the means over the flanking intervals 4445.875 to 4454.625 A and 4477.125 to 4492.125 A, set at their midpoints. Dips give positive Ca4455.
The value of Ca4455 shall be 1.0 A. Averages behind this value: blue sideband 7.49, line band 7.25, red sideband 7.7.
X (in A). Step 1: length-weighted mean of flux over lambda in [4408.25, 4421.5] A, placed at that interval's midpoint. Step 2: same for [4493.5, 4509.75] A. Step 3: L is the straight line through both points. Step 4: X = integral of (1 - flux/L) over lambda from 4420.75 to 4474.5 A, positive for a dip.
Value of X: 1.12 A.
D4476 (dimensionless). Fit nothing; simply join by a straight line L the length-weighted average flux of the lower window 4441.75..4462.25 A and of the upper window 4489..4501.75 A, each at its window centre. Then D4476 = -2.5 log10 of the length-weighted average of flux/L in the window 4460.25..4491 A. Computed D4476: -0.02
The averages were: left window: 7.19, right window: 7.76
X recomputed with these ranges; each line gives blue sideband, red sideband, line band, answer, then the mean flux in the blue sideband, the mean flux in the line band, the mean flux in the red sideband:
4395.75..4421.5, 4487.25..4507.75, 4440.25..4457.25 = 0.25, 7.07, 7.31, 7.85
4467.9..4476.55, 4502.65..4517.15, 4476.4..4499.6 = 0.23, 7.73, 7.74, 7.94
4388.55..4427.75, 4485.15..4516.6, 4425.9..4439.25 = -0.35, 7.1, 7.49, 7.85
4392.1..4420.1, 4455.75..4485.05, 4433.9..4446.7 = -0.37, 7.03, 7.46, 7.45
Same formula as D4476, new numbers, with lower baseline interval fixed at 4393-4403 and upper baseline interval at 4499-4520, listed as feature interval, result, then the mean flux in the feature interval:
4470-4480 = -0.029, 7.84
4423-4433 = -0.044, 7.53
